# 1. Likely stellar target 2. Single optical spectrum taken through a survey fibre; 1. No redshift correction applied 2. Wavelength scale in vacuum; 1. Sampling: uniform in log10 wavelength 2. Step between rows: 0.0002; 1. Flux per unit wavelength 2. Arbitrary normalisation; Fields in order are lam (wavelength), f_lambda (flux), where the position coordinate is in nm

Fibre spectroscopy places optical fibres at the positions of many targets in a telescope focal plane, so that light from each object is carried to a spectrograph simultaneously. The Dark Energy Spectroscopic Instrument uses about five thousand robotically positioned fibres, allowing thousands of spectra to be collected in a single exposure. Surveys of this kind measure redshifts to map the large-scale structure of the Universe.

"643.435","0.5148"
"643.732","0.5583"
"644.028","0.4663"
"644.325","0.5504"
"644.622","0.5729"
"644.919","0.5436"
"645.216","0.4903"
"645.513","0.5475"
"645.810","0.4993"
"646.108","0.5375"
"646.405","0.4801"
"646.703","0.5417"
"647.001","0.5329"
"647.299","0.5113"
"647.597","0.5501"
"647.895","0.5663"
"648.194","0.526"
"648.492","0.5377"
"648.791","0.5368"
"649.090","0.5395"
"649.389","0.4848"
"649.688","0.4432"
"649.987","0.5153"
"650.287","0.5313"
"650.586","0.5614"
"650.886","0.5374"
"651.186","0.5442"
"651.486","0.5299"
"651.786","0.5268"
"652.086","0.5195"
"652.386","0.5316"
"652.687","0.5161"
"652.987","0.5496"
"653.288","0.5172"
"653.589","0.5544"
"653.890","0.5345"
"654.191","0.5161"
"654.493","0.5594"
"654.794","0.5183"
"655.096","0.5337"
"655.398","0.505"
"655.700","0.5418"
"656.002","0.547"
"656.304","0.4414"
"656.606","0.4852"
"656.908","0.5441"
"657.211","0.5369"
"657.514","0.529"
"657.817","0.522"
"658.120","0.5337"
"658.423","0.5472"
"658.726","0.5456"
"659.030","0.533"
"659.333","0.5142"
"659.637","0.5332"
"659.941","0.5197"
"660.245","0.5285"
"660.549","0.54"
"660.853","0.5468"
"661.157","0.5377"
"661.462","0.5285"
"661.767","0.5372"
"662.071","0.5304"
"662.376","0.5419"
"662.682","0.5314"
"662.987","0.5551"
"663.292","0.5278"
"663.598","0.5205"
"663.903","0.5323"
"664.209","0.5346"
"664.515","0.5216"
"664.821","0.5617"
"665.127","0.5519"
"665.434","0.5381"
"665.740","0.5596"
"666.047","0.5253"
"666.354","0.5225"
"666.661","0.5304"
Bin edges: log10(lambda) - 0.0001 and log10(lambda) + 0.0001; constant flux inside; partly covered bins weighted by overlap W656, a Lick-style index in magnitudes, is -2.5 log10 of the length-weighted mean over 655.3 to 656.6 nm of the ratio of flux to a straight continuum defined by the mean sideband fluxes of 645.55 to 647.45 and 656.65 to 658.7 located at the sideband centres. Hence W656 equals 0.05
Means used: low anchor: 0.519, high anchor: 0.533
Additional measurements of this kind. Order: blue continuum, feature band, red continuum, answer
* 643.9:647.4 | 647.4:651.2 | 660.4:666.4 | 0.00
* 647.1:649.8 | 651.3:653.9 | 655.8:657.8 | -0.02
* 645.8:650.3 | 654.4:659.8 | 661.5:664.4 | 0.01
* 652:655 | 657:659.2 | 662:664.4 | 0.00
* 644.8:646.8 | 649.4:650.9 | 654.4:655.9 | 0.02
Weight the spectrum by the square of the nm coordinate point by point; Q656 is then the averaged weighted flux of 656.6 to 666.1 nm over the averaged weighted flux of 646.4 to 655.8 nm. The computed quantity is 1.04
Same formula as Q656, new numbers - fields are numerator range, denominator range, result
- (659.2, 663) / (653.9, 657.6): 1.04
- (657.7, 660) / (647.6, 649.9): 1.05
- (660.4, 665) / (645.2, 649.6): 1.07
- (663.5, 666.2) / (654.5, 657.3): 1.07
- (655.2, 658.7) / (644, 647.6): 1.03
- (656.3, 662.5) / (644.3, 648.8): 1.03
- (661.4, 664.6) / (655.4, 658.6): 1.04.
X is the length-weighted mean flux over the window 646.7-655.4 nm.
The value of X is 0.529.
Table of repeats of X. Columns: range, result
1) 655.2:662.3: 0.528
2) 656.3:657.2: 0.506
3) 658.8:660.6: 0.528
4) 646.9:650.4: 0.523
